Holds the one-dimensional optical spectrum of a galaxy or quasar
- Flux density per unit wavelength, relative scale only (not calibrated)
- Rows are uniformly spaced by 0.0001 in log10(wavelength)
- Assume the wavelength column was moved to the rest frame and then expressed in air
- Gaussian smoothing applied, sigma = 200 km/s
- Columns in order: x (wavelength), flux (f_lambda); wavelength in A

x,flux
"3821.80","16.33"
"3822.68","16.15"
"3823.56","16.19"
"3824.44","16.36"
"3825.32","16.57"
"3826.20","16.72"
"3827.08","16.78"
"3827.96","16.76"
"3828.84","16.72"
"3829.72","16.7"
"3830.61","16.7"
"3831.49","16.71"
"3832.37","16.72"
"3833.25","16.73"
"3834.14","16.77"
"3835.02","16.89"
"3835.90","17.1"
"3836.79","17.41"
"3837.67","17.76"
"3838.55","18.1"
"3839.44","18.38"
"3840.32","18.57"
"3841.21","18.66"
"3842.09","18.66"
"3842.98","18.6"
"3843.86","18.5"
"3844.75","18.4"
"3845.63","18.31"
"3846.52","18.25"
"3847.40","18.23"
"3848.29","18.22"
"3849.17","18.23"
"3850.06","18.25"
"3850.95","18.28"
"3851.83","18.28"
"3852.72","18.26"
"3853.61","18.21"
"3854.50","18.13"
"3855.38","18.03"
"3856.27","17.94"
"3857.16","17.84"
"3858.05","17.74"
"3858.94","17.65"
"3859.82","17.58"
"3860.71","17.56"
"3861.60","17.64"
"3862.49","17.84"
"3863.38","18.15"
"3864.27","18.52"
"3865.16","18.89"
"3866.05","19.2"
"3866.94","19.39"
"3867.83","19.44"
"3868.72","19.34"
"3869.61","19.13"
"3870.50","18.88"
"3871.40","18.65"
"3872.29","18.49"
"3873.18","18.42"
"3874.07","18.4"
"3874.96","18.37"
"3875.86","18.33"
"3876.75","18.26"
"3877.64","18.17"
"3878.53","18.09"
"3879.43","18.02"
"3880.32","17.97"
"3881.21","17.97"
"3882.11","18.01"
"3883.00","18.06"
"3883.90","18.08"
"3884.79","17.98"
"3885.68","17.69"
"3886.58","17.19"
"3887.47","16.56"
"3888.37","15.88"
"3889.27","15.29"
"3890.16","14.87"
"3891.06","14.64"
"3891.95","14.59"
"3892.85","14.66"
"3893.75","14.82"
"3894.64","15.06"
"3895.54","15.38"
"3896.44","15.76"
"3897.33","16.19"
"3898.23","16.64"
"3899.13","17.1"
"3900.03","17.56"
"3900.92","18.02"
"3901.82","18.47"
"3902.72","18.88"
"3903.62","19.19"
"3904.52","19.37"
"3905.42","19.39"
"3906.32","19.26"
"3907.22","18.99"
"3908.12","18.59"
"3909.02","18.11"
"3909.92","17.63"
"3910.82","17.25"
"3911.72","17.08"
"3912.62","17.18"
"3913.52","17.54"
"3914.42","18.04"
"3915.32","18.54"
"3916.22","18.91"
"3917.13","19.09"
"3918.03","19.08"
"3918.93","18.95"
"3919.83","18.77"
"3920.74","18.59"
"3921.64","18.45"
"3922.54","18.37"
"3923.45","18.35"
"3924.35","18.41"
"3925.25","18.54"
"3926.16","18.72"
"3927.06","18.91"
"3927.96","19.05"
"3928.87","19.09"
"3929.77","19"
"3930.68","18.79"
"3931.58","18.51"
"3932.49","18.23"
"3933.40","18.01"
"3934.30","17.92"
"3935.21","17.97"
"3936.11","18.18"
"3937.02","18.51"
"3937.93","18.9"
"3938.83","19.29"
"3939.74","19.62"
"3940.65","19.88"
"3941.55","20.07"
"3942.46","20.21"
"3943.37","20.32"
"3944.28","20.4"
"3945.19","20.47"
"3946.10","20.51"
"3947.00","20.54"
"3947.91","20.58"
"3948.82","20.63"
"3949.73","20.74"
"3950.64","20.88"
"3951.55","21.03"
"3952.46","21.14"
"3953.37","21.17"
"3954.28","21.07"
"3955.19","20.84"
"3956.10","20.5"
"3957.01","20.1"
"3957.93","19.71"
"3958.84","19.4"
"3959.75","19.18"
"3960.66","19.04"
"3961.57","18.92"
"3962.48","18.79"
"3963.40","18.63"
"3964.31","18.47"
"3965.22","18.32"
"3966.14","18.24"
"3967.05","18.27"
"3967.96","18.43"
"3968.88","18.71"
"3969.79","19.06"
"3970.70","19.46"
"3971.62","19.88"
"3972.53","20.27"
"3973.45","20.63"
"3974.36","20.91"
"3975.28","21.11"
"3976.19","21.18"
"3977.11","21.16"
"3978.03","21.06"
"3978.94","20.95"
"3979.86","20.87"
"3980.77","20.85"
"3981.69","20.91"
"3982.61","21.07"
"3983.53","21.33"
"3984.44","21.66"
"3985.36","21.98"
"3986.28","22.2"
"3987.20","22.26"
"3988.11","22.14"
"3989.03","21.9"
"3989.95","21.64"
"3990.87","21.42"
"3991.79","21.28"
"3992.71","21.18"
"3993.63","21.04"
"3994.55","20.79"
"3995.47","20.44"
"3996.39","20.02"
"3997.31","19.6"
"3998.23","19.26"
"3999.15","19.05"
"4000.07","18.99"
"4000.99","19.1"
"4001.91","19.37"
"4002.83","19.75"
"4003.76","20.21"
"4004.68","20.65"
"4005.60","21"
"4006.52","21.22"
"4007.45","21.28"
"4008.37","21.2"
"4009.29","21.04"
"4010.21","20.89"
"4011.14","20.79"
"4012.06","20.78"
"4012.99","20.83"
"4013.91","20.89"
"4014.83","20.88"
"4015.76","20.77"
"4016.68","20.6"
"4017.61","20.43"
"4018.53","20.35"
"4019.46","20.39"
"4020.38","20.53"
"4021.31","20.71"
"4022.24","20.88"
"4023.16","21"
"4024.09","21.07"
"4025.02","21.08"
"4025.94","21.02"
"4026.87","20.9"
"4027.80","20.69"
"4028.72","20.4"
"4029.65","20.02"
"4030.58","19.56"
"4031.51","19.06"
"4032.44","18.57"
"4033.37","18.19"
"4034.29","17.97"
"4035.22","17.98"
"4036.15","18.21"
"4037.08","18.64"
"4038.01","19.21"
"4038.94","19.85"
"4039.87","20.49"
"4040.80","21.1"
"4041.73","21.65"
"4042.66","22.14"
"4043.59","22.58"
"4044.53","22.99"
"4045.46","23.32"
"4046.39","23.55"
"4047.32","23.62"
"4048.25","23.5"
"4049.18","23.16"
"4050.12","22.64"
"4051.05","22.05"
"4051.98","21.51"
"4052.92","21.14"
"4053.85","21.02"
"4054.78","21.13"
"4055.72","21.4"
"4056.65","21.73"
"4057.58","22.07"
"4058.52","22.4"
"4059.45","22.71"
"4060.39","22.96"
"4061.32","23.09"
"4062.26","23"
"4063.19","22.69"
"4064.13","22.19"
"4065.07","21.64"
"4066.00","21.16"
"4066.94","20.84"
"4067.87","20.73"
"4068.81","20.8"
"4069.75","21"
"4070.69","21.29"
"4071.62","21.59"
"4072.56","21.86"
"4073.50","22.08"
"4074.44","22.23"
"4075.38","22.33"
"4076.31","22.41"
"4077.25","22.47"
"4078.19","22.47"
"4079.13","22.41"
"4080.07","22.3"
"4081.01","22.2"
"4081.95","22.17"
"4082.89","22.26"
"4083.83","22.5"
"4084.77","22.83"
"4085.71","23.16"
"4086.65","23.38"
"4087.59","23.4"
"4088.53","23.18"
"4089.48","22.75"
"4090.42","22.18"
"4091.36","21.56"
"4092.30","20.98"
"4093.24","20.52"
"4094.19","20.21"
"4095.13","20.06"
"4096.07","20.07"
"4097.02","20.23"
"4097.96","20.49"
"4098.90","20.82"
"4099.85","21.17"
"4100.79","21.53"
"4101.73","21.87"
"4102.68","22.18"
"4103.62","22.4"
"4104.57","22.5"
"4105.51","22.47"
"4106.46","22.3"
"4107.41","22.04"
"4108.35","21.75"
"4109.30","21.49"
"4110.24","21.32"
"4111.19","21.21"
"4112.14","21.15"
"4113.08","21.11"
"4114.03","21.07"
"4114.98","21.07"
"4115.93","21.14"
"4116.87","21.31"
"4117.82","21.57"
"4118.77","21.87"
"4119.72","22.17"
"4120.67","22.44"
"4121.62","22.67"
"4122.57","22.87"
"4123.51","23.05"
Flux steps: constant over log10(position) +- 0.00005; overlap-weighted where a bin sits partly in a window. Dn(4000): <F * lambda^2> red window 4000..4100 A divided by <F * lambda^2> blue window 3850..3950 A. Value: 1.3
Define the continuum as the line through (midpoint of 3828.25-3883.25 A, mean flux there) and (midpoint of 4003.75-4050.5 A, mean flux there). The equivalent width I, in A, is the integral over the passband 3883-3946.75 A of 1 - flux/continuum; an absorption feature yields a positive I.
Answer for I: 3.2 A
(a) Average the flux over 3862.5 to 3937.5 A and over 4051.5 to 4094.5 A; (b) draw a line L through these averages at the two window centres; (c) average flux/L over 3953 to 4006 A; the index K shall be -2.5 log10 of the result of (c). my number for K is -0.02 mag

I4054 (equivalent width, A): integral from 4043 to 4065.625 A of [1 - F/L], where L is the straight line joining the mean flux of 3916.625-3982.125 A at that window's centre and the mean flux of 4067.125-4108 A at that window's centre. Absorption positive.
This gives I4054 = -1.2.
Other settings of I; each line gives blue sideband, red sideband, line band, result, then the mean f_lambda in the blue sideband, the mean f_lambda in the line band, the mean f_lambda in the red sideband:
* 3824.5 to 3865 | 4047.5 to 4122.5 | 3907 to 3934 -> 0.88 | 17.7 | 18.4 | 21.9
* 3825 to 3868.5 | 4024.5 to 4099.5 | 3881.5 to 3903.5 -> 2.40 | 17.9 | 16.6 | 21.5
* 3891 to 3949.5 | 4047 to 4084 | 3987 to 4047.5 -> 0.68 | 18.4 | 20.6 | 22.1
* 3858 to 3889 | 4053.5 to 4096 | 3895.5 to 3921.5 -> 0.98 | 18.1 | 18.1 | 22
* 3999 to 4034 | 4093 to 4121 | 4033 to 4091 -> -2.56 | 20.4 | 21.8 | 21.4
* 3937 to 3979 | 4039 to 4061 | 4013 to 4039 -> 1.90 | 19.9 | 20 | 22.2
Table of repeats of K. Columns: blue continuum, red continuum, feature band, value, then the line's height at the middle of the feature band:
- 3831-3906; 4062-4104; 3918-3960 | -0.02 mag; 19.1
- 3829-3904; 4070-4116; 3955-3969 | 0.02 mag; 19.4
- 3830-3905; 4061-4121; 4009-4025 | -0.02 mag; 20.4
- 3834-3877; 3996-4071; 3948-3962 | -0.03 mag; 19.7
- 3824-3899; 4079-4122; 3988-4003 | -0.03 mag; 19.9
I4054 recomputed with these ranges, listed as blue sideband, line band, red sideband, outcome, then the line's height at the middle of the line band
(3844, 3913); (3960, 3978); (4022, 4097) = 0.14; 19.6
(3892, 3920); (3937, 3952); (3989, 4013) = -1.10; 18.8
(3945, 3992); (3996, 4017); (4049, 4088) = 0.70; 21.1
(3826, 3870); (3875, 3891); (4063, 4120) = 0.95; 18.5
